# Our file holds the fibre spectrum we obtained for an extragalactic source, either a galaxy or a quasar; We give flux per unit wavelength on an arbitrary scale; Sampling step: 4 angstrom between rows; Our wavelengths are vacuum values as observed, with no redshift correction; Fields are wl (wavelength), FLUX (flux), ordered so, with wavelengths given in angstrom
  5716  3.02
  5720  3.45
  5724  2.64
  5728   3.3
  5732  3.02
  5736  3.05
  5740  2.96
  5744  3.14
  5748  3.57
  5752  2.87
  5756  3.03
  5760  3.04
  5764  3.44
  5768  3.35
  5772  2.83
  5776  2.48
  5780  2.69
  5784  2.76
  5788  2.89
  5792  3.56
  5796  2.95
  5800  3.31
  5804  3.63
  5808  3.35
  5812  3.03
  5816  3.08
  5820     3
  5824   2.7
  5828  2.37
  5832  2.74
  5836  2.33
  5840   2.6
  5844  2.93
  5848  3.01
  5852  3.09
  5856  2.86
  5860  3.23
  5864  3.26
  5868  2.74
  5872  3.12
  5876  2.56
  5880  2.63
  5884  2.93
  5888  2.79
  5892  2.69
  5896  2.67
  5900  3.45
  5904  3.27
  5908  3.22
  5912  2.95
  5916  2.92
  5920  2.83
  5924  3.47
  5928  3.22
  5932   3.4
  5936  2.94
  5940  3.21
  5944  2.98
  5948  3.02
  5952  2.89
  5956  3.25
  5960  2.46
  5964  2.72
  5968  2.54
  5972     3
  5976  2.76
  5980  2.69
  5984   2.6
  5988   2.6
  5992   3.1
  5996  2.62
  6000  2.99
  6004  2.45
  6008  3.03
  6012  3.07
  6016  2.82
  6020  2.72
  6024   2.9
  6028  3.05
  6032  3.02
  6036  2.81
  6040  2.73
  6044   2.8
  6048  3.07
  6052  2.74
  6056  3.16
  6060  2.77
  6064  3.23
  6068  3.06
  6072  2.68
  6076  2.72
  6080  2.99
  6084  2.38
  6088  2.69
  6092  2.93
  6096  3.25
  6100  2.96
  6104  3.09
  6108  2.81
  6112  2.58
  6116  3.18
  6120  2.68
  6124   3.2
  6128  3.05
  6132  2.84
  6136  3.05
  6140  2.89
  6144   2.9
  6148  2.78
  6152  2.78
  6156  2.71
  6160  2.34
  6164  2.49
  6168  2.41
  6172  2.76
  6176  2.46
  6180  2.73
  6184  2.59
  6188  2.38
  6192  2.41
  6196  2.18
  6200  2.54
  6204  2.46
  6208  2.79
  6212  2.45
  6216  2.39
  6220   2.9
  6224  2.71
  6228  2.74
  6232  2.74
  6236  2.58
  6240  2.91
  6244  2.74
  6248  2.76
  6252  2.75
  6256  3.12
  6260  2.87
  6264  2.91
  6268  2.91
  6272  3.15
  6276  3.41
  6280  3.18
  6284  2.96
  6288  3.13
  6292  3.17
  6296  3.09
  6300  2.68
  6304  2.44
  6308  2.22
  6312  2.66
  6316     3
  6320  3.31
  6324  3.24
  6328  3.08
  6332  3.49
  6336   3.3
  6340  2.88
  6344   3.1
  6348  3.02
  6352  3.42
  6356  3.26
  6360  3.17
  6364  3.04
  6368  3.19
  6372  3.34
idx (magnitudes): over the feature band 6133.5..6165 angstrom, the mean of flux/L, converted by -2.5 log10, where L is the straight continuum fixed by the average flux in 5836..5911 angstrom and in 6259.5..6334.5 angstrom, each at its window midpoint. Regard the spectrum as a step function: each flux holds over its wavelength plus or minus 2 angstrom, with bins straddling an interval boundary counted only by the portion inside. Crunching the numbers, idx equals 0.08 mag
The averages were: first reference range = 2.93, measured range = 2.75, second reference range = 3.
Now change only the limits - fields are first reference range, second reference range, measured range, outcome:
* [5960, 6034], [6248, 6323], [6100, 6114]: 0.00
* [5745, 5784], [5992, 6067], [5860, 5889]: 0.03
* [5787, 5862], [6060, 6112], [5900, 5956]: -0.06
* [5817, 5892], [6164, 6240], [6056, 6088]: -0.07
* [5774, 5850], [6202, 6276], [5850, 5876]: -0.04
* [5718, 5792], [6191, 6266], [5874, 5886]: 0.09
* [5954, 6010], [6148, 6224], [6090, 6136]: -0.13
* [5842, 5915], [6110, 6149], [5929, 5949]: -0.06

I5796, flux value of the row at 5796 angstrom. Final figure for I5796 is 2.95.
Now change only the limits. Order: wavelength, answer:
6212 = 2.45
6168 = 2.41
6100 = 2.96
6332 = 3.49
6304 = 2.44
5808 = 3.35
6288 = 3.13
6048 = 3.07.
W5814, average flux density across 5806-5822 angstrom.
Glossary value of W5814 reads 3.11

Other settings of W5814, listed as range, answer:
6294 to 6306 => 2.74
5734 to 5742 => 3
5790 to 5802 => 3.27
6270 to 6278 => 3.28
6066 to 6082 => 2.86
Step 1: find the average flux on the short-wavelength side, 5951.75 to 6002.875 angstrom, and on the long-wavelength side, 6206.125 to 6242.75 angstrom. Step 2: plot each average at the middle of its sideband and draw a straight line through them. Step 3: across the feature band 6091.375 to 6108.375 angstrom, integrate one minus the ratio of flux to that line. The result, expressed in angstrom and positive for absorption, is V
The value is -1.9 angstrom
